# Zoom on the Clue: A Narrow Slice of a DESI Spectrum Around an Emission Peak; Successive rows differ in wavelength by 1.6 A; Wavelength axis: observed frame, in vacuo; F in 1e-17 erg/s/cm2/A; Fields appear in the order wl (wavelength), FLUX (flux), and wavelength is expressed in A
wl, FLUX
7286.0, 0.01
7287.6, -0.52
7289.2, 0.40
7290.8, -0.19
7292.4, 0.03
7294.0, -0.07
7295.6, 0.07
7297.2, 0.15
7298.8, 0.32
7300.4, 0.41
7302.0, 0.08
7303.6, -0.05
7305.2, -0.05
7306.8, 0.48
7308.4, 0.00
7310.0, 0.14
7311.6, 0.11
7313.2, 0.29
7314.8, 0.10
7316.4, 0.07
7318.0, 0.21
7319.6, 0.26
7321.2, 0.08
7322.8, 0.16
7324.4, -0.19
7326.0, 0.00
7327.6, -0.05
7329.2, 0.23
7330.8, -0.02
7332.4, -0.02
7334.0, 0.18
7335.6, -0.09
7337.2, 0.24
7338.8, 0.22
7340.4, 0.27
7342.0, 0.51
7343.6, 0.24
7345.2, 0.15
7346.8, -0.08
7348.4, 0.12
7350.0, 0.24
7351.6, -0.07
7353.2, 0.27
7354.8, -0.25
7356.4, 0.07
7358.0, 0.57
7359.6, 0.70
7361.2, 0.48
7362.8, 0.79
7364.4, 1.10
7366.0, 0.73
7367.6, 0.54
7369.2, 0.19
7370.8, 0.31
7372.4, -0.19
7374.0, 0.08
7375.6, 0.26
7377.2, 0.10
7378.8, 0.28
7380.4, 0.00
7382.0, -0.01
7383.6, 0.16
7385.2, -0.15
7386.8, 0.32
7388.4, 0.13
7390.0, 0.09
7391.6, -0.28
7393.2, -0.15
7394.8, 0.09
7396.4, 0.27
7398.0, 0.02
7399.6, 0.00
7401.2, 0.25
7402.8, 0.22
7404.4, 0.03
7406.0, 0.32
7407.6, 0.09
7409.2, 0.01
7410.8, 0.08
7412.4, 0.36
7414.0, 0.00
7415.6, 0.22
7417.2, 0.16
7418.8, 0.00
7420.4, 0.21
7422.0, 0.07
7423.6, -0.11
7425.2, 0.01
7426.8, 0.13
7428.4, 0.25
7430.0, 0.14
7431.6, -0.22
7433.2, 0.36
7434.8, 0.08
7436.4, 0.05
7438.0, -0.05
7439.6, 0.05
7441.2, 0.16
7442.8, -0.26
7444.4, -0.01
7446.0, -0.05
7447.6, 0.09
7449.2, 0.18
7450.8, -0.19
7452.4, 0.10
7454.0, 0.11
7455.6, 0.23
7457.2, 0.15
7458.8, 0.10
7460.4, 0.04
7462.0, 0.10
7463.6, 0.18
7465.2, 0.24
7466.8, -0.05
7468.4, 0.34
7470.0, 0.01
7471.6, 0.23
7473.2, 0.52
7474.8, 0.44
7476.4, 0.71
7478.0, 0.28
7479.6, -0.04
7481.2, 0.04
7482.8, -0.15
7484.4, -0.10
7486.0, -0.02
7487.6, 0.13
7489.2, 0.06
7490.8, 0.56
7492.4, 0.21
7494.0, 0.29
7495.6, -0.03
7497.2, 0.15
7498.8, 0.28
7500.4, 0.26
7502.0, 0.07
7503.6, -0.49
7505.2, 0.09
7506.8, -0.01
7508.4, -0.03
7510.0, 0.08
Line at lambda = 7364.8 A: [O II] 3727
